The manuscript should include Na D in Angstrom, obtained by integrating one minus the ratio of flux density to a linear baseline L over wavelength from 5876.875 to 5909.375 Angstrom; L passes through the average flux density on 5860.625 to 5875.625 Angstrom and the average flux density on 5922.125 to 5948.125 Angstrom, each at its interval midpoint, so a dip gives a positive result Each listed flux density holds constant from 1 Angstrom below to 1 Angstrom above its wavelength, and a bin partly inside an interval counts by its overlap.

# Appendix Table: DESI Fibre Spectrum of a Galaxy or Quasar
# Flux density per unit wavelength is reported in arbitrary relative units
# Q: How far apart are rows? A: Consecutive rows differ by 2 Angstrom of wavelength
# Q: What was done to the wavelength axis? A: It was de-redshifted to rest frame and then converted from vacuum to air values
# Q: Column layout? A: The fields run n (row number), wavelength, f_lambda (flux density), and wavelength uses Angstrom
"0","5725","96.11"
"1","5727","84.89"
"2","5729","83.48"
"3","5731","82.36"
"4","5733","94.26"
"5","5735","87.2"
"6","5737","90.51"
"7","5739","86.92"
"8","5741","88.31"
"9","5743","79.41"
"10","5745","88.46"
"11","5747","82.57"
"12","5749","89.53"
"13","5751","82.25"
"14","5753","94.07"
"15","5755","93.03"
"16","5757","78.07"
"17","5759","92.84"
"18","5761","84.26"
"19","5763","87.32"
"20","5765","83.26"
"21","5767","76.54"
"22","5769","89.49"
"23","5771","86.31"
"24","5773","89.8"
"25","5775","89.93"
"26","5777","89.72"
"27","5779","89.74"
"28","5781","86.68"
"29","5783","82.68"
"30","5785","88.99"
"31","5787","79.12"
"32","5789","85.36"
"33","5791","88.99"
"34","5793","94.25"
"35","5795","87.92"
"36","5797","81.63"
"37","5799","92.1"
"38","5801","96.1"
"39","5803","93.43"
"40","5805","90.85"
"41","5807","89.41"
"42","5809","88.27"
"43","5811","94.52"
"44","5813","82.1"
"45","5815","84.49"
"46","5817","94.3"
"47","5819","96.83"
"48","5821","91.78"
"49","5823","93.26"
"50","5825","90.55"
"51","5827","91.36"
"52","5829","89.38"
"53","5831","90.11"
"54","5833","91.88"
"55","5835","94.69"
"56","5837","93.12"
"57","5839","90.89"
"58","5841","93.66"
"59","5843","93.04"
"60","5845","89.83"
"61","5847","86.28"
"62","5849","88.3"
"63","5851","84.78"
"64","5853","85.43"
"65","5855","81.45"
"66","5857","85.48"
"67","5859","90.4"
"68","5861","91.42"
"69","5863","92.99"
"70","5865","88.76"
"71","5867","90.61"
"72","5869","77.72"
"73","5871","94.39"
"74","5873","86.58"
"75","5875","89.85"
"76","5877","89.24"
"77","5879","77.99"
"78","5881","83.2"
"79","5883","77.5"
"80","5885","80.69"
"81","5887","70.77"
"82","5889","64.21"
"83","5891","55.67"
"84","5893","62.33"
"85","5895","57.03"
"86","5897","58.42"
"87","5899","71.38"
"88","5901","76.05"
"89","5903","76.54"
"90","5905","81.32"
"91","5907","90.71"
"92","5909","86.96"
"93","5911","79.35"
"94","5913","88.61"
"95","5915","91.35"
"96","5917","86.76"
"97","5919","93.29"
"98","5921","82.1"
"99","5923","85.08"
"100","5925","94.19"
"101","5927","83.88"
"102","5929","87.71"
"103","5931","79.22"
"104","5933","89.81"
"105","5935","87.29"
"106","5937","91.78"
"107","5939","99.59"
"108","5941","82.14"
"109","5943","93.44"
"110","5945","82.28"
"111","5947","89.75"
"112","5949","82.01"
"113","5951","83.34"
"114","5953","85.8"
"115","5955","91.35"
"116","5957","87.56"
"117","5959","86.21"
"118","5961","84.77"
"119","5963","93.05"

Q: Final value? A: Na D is 5.6 Angstrom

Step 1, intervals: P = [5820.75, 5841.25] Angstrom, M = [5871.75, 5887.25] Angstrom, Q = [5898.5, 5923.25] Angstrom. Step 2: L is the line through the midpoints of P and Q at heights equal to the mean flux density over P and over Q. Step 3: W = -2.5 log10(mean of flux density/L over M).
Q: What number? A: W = 0.06 mag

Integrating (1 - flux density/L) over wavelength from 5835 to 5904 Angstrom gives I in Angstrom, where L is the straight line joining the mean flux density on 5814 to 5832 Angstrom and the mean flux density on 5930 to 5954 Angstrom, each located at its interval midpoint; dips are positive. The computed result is 6.1 Angstrom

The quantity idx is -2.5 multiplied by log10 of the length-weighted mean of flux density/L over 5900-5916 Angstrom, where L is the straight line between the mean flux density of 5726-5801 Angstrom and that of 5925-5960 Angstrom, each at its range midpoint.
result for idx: 0.04 mag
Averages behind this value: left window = 86.9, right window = 87.4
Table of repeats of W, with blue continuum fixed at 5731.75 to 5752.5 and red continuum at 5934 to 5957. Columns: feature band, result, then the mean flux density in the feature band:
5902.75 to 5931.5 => 0.02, 86.2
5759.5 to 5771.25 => 0.03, 84.8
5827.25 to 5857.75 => -0.02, 89.3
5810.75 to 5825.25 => -0.04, 90.8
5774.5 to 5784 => 0.00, 87.6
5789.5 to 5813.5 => -0.03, 90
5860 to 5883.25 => 0.01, 87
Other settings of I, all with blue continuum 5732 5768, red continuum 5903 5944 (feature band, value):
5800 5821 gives -1.0 Angstrom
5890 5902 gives 3.3 Angstrom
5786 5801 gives -0.1 Angstrom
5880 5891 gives 1.7 Angstrom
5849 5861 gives 0.1 Angstrom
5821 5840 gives -1.0 Angstrom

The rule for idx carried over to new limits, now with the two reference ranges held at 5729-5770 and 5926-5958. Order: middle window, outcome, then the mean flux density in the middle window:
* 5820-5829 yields -0.06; 91.5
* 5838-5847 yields -0.05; 91.2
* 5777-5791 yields 0.01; 86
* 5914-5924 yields -0.01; 87.7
